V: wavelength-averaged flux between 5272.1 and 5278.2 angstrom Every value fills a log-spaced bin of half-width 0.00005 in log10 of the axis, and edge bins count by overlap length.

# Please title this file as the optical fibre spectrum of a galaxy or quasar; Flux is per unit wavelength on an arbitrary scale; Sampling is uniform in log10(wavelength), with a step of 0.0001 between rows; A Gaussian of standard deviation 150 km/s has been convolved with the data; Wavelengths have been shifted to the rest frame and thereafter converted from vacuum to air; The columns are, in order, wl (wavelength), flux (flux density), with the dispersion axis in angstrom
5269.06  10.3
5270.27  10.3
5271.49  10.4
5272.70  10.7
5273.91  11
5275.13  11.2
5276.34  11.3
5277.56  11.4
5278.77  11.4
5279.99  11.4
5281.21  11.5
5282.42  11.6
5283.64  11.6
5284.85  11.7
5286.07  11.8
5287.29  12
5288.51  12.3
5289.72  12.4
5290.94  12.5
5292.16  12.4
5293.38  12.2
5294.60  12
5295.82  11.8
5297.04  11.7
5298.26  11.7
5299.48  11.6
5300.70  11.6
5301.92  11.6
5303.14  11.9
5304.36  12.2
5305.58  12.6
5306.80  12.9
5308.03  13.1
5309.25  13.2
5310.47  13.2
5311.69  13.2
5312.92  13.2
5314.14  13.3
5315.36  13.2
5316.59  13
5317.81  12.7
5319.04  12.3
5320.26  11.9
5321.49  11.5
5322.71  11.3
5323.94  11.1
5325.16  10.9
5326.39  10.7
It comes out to 11.1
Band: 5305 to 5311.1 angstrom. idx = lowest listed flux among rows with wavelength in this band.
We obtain 12.6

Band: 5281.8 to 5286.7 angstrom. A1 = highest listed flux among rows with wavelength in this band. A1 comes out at 11.8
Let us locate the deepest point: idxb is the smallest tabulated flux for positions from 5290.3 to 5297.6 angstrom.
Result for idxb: 11.7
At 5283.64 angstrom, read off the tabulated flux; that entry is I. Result 11.6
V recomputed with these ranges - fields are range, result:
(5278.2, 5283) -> 11.5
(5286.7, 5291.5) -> 12.3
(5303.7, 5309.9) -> 12.8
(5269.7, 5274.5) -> 10.6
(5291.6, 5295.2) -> 12.2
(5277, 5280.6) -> 11.4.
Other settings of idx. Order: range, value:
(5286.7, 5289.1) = 12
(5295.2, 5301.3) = 11.6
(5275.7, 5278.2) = 11.3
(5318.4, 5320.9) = 11.9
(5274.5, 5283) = 11.2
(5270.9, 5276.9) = 10.4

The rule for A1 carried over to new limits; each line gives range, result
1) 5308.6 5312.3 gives 13.2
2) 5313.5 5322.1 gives 13.3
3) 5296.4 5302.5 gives 11.7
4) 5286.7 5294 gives 12.5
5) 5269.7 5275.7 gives 11.2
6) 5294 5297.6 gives 12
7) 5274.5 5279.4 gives 11.4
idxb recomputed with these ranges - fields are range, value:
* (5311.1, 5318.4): 12.7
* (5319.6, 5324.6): 11.1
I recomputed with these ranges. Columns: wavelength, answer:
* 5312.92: 13.2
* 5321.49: 11.5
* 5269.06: 10.3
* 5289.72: 12.4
